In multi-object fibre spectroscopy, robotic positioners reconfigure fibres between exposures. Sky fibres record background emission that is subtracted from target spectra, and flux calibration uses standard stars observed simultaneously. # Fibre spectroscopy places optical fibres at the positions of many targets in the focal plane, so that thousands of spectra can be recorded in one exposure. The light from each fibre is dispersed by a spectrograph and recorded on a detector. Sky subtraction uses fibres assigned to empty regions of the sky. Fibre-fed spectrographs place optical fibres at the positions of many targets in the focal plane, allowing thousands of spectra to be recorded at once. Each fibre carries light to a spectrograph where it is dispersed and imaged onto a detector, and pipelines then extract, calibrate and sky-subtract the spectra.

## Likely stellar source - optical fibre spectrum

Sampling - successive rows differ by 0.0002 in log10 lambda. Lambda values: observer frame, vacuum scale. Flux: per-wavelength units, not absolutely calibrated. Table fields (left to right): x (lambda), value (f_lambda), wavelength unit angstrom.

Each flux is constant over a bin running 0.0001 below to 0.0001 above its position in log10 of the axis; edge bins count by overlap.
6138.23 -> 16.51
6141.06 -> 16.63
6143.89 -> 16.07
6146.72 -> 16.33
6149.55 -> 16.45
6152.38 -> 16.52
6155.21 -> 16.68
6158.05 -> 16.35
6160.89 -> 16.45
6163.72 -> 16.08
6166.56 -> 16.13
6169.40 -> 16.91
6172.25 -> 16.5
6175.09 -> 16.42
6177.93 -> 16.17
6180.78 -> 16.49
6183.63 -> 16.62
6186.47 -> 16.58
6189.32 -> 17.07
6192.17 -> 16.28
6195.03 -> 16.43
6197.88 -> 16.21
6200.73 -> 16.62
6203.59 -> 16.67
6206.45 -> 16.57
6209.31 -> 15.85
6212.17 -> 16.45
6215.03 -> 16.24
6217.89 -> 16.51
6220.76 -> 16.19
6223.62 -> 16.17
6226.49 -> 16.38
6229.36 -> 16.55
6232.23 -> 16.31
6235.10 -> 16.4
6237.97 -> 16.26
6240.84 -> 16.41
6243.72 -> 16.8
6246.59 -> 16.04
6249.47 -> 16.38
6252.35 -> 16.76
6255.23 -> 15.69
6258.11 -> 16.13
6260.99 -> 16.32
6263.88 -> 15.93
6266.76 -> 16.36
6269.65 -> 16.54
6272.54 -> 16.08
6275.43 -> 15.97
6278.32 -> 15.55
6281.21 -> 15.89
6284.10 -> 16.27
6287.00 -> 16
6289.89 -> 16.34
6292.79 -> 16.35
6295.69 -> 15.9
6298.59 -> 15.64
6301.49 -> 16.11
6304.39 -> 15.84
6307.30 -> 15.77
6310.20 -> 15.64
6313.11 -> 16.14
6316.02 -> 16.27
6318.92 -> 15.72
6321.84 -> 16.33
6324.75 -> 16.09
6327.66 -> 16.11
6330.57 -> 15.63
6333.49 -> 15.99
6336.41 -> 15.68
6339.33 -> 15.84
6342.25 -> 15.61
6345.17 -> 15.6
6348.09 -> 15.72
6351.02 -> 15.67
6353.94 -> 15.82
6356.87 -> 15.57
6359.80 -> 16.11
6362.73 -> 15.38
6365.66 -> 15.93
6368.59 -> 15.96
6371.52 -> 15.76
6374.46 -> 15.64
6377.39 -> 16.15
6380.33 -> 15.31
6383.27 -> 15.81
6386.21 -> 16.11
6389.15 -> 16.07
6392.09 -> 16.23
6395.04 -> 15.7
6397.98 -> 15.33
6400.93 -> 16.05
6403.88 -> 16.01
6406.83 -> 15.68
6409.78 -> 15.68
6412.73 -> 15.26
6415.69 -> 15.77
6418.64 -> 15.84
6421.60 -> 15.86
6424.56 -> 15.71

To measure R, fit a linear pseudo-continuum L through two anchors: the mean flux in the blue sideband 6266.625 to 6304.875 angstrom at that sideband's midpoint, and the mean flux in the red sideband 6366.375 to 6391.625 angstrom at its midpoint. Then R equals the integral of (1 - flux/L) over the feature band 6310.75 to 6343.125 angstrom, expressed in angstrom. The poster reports 0.1 angstrom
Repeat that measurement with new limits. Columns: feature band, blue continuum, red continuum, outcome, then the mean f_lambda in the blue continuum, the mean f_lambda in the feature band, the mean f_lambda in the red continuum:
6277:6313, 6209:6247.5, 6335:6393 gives 0.3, 16.3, 16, 15.8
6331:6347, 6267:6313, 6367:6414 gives 0.2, 16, 15.7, 15.8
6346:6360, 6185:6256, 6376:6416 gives 0.2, 16.4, 15.7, 15.8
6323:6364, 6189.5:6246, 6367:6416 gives 0.5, 16.4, 15.8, 15.8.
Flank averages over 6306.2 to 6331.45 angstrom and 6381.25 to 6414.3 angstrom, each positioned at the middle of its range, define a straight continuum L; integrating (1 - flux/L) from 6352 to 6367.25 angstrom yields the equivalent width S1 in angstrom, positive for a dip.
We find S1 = 0.12 angstrom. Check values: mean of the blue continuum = 16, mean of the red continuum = 15.8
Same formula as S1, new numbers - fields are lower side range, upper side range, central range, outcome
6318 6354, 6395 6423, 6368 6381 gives 0.0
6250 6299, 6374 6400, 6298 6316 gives 0.1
